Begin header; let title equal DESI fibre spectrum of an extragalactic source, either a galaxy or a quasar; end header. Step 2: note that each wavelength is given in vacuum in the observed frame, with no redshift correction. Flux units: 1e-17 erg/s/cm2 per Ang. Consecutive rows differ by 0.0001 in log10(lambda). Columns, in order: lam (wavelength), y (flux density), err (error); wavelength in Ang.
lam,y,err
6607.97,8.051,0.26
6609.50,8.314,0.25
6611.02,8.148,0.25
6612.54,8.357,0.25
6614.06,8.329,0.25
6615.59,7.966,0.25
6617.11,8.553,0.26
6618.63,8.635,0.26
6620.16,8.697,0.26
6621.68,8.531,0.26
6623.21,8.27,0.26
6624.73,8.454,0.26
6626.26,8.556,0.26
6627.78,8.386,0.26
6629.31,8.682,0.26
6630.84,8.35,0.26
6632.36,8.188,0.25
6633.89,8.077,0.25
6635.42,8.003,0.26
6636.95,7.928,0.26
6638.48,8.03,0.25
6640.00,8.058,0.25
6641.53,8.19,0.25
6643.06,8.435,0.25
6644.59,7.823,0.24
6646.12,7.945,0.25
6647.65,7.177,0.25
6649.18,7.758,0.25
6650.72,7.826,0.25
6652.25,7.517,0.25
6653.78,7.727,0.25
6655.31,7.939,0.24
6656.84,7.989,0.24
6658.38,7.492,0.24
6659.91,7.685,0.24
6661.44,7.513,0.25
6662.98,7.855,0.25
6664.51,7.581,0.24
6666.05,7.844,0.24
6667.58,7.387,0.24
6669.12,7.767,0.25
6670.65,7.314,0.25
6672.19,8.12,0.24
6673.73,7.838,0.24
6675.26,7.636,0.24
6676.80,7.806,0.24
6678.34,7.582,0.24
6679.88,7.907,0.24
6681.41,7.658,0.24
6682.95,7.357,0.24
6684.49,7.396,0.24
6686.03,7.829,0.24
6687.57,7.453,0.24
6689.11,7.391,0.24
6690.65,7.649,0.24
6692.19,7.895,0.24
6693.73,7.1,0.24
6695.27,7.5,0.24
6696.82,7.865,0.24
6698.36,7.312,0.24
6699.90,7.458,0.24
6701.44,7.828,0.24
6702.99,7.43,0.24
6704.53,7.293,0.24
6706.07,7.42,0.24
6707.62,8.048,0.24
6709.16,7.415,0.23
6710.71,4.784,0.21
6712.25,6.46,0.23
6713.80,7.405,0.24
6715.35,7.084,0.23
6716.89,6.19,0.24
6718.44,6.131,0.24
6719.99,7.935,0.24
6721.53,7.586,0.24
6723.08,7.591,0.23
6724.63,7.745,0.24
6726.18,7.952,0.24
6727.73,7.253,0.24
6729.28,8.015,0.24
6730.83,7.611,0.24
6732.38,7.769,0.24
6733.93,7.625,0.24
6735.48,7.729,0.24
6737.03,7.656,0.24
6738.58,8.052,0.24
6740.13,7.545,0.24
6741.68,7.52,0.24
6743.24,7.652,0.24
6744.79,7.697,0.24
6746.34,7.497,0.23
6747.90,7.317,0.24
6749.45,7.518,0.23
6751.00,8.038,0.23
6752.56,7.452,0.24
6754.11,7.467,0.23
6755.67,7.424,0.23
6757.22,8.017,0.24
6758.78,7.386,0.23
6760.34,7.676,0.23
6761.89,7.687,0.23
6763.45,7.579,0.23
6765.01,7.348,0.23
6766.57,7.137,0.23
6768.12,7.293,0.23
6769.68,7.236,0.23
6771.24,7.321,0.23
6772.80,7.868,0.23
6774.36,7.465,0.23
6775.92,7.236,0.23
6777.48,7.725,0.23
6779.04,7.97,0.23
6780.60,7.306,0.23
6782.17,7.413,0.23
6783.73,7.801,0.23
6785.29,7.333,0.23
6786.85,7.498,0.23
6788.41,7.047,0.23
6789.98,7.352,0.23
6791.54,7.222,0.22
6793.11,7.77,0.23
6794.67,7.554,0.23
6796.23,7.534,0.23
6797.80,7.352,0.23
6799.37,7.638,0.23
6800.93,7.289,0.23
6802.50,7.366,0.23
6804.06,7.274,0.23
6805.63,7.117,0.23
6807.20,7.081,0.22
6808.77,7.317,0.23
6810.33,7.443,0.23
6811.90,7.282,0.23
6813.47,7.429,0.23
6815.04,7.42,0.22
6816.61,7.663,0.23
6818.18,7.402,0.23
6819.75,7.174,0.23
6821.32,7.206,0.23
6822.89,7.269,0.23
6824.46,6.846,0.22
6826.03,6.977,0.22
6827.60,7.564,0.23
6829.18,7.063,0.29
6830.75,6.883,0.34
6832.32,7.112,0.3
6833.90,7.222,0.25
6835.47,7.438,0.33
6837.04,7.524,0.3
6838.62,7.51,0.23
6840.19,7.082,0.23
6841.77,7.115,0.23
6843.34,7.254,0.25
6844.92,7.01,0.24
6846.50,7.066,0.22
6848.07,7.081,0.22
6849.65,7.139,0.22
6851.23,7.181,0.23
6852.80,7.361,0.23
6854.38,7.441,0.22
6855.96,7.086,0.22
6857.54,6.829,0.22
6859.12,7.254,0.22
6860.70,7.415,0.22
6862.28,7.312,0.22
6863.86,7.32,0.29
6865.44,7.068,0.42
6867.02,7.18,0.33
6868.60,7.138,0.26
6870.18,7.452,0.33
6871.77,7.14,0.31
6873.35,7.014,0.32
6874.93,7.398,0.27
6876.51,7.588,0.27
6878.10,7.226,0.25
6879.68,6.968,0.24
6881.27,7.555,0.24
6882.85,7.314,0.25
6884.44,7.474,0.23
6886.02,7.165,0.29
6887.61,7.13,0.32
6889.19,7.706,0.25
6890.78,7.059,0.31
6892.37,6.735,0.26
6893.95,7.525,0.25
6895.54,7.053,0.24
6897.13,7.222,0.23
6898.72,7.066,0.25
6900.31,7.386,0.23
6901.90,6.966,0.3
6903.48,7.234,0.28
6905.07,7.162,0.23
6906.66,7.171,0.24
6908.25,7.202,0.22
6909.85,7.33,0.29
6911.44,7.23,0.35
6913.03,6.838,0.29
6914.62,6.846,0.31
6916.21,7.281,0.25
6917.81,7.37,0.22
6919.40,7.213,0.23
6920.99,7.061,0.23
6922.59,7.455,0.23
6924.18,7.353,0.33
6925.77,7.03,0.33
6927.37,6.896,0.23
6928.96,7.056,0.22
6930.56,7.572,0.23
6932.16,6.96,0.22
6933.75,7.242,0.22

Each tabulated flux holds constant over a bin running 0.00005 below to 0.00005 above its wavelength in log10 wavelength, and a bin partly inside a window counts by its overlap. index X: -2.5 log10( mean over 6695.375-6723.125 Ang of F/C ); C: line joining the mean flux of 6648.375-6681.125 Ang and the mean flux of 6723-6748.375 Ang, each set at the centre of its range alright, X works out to 0.07 mag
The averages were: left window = 7.72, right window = 7.66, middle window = 7.18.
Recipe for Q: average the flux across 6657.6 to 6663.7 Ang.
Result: 7.63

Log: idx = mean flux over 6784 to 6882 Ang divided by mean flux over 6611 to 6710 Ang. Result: 0.93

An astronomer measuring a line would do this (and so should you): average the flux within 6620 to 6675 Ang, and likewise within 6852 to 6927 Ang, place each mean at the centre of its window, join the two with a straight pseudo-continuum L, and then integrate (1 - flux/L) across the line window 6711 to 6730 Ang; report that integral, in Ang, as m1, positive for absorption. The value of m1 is 1.28 Ang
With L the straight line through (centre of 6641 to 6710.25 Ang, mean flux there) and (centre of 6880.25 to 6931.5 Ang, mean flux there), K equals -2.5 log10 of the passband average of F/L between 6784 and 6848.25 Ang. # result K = 0.01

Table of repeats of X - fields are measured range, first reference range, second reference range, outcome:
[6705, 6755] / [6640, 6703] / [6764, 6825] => 0.019 mag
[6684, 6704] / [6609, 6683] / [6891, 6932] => 0.041 mag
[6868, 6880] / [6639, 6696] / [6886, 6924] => 0.000 mag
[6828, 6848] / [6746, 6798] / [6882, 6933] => 0.023 mag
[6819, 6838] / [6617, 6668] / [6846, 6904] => 0.029 mag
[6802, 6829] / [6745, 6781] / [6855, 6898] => 0.017 mag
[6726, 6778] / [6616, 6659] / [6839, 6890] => 0.014 mag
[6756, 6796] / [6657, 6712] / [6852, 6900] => -0.015 mag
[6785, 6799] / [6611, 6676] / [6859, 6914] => 0.017 mag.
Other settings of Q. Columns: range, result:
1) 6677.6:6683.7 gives 7.63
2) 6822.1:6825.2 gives 7.07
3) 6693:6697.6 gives 7.48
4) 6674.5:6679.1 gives 7.67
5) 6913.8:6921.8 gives 7.15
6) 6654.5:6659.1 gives 7.81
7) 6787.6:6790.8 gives 7.2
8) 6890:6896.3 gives 7.1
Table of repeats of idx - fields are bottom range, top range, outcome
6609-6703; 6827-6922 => 0.91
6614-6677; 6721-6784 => 0.95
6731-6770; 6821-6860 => 0.95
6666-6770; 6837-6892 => 0.97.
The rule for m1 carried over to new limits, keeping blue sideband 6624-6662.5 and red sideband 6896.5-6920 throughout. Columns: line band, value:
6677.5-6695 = 0.64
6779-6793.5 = 0.20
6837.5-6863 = 0.51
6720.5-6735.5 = 0.07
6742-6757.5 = 0.13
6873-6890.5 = -0.18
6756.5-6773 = 0.26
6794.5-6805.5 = 0.14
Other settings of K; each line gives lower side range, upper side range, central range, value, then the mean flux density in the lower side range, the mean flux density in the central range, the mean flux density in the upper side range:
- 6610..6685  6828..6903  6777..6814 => 0.01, 7.97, 7.42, 7.22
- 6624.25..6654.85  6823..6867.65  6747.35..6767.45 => 0.00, 8.05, 7.55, 7.19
